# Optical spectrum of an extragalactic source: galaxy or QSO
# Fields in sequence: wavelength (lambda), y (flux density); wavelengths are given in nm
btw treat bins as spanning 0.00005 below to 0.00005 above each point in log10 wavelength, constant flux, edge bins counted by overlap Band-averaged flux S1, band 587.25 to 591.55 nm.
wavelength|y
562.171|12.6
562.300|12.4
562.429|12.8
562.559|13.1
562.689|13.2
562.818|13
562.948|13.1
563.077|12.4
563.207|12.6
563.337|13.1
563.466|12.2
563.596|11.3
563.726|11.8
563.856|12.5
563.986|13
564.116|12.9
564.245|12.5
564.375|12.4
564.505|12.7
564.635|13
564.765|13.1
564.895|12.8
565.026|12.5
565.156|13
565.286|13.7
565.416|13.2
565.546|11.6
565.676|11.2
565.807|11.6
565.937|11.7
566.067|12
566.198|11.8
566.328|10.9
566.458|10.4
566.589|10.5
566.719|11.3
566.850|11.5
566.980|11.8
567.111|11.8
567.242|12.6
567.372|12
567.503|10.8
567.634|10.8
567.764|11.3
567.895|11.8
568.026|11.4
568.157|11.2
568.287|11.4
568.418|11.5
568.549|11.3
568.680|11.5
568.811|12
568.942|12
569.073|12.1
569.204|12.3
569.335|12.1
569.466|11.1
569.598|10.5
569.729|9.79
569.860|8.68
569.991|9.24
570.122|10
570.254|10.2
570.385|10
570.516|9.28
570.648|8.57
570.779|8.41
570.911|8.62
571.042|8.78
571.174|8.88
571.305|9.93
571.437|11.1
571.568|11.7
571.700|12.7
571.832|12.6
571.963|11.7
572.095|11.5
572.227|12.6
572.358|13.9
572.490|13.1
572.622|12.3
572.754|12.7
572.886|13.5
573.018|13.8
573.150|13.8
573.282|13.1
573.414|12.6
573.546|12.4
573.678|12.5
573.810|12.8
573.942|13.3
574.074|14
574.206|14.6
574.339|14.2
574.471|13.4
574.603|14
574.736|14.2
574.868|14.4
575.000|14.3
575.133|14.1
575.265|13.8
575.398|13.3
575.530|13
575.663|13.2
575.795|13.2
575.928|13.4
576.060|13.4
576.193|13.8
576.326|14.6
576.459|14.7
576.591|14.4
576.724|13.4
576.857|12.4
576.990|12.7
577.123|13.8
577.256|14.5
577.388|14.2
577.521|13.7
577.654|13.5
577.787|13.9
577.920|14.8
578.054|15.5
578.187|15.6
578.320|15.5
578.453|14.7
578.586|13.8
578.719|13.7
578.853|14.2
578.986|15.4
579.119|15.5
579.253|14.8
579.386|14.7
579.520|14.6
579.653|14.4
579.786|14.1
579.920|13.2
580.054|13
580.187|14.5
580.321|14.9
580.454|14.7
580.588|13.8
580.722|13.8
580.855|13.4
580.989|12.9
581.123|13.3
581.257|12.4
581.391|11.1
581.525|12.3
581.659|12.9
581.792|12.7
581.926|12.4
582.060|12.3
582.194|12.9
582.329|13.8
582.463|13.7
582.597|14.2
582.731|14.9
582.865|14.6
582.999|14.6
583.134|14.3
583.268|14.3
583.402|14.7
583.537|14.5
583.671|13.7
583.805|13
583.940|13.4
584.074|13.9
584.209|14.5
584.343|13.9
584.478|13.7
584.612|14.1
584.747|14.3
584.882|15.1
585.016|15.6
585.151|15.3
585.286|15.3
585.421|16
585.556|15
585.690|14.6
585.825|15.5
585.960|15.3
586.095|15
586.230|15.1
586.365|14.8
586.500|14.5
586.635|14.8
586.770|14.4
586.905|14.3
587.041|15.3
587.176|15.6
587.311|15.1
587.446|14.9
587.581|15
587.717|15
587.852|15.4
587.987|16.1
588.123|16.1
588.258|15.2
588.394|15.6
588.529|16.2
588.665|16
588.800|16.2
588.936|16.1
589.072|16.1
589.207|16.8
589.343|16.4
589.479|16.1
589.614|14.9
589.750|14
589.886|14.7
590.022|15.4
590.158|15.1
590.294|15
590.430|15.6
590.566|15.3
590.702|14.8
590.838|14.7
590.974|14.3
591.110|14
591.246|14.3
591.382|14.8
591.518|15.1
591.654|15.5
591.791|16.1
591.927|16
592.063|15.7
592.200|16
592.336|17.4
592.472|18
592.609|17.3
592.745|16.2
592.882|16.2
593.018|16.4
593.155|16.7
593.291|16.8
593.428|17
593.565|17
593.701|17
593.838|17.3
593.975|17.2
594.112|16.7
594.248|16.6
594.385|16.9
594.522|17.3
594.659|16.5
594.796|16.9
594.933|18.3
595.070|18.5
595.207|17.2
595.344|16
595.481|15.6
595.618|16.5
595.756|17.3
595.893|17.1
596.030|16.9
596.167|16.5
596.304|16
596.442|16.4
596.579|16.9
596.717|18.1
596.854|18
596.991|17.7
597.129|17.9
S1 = 15.3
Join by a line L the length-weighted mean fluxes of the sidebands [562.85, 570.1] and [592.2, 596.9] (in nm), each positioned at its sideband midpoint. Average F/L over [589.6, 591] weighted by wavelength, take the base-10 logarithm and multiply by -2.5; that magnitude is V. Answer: 0.09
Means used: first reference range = 11.8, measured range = 14.9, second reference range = 16.9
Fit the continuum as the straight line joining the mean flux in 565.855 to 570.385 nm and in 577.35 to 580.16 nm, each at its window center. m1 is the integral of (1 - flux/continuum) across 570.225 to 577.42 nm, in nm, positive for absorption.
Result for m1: 0.17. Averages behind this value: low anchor 11.2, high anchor 14.4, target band 12.7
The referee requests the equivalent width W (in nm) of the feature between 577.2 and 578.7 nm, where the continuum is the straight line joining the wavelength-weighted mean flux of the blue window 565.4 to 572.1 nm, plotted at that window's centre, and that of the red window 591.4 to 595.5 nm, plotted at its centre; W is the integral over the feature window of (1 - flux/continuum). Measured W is -0.16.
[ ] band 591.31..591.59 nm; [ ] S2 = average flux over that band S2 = 15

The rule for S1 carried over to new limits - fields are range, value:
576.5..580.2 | 14.2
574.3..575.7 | 13.8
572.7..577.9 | 13.6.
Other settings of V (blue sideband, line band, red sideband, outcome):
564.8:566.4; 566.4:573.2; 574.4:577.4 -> 0.14 mag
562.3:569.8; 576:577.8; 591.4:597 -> 0.00 mag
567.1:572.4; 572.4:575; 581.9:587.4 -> -0.13 mag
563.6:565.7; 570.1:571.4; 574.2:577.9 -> 0.39 mag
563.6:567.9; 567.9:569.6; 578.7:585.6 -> 0.07 mag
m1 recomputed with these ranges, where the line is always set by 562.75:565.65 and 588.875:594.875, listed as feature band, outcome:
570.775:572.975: 0.334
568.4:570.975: 0.553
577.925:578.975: -0.028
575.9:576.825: 0.013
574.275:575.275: -0.010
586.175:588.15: 0.047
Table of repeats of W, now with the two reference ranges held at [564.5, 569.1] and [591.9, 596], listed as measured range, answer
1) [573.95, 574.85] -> -0.055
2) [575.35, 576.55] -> -0.011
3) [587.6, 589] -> 0.004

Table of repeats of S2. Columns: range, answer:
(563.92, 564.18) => 12.9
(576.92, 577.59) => 13.8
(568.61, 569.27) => 12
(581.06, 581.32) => 12.8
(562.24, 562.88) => 12.9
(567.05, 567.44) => 12.1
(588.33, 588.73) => 15.9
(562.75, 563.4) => 12.8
